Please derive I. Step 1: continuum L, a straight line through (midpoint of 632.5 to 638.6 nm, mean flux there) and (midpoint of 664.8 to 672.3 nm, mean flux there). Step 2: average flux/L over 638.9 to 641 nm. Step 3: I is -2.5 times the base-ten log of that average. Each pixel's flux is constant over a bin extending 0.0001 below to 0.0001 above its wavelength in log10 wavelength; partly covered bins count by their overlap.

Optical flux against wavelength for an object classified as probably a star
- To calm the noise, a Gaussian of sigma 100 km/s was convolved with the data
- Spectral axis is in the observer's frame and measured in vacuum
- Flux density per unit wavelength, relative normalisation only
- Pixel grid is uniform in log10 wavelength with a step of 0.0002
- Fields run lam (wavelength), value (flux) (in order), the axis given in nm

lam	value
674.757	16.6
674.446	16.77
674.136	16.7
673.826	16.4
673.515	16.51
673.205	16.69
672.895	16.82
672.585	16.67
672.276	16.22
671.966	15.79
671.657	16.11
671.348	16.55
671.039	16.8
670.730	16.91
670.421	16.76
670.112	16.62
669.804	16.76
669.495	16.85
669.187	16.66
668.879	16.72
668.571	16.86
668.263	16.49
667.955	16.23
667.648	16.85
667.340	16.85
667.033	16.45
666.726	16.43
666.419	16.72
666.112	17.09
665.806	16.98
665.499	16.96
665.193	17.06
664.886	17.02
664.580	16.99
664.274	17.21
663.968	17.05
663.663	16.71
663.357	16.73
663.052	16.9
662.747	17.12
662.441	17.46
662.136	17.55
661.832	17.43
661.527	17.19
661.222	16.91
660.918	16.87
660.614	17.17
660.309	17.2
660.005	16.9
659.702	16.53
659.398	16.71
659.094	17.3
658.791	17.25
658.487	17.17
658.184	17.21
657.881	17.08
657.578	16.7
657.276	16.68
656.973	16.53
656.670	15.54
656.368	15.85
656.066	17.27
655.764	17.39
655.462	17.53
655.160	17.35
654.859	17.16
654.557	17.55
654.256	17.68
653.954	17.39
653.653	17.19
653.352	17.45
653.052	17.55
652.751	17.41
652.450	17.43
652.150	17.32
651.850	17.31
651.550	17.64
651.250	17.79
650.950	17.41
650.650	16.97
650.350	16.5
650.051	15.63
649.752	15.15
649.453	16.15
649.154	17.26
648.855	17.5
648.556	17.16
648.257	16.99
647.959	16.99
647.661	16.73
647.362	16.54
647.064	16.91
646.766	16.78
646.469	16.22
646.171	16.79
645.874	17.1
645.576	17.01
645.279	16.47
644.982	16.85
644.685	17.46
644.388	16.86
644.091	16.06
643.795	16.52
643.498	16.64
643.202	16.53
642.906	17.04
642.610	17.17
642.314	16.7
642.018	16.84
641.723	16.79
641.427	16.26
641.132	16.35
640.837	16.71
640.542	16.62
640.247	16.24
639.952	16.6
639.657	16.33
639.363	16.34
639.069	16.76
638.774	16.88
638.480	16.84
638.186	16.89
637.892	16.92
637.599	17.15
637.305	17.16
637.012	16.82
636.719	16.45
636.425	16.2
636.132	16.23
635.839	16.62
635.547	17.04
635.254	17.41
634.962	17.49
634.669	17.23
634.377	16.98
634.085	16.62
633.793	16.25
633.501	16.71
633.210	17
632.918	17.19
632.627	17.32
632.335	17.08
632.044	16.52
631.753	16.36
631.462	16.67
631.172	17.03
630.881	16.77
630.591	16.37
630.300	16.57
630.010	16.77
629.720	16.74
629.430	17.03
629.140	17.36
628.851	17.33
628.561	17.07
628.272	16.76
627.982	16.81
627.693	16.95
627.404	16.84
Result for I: 0.02 mag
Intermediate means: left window 16.9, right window 16.7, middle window 16.5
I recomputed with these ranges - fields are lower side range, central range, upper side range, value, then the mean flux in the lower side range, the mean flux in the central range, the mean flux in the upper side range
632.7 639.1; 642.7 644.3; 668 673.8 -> 0.014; 16.9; 16.6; 16.6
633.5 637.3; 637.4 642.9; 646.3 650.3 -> 0.002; 16.8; 16.7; 16.6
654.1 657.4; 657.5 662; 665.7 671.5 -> -0.011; 17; 17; 16.7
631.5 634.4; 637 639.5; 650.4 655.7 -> 0.005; 16.8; 16.9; 17.4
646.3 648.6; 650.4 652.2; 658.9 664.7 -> -0.032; 16.8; 17.4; 17.1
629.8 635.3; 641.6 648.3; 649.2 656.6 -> 0.013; 16.8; 16.8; 17.1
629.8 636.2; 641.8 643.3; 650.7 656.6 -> 0.012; 16.8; 16.9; 17.3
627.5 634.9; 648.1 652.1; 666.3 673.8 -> -0.010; 16.9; 16.9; 16.6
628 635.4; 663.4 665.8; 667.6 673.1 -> -0.022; 16.9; 17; 16.6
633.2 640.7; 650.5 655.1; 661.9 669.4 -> -0.037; 16.8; 17.4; 16.9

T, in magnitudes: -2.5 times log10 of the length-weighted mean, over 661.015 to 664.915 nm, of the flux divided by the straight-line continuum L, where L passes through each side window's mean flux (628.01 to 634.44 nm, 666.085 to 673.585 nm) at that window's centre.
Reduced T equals -0.03 mag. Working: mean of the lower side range 16.8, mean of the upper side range 16.6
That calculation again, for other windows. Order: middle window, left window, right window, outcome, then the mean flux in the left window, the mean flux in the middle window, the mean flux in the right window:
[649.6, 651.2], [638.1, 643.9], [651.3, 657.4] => 0.04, 16.6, 16.4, 17.2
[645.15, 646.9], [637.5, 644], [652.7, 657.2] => 0.01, 16.7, 16.7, 17.1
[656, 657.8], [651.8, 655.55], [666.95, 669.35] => 0.05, 17.4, 16.4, 16.6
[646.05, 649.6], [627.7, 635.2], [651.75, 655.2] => 0.03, 16.9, 16.8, 17.4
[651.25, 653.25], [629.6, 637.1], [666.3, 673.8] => -0.05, 16.8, 17.5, 16.6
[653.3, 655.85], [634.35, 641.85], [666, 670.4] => -0.04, 16.7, 17.4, 16.7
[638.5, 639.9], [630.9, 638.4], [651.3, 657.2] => 0.02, 16.9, 16.6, 17.2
